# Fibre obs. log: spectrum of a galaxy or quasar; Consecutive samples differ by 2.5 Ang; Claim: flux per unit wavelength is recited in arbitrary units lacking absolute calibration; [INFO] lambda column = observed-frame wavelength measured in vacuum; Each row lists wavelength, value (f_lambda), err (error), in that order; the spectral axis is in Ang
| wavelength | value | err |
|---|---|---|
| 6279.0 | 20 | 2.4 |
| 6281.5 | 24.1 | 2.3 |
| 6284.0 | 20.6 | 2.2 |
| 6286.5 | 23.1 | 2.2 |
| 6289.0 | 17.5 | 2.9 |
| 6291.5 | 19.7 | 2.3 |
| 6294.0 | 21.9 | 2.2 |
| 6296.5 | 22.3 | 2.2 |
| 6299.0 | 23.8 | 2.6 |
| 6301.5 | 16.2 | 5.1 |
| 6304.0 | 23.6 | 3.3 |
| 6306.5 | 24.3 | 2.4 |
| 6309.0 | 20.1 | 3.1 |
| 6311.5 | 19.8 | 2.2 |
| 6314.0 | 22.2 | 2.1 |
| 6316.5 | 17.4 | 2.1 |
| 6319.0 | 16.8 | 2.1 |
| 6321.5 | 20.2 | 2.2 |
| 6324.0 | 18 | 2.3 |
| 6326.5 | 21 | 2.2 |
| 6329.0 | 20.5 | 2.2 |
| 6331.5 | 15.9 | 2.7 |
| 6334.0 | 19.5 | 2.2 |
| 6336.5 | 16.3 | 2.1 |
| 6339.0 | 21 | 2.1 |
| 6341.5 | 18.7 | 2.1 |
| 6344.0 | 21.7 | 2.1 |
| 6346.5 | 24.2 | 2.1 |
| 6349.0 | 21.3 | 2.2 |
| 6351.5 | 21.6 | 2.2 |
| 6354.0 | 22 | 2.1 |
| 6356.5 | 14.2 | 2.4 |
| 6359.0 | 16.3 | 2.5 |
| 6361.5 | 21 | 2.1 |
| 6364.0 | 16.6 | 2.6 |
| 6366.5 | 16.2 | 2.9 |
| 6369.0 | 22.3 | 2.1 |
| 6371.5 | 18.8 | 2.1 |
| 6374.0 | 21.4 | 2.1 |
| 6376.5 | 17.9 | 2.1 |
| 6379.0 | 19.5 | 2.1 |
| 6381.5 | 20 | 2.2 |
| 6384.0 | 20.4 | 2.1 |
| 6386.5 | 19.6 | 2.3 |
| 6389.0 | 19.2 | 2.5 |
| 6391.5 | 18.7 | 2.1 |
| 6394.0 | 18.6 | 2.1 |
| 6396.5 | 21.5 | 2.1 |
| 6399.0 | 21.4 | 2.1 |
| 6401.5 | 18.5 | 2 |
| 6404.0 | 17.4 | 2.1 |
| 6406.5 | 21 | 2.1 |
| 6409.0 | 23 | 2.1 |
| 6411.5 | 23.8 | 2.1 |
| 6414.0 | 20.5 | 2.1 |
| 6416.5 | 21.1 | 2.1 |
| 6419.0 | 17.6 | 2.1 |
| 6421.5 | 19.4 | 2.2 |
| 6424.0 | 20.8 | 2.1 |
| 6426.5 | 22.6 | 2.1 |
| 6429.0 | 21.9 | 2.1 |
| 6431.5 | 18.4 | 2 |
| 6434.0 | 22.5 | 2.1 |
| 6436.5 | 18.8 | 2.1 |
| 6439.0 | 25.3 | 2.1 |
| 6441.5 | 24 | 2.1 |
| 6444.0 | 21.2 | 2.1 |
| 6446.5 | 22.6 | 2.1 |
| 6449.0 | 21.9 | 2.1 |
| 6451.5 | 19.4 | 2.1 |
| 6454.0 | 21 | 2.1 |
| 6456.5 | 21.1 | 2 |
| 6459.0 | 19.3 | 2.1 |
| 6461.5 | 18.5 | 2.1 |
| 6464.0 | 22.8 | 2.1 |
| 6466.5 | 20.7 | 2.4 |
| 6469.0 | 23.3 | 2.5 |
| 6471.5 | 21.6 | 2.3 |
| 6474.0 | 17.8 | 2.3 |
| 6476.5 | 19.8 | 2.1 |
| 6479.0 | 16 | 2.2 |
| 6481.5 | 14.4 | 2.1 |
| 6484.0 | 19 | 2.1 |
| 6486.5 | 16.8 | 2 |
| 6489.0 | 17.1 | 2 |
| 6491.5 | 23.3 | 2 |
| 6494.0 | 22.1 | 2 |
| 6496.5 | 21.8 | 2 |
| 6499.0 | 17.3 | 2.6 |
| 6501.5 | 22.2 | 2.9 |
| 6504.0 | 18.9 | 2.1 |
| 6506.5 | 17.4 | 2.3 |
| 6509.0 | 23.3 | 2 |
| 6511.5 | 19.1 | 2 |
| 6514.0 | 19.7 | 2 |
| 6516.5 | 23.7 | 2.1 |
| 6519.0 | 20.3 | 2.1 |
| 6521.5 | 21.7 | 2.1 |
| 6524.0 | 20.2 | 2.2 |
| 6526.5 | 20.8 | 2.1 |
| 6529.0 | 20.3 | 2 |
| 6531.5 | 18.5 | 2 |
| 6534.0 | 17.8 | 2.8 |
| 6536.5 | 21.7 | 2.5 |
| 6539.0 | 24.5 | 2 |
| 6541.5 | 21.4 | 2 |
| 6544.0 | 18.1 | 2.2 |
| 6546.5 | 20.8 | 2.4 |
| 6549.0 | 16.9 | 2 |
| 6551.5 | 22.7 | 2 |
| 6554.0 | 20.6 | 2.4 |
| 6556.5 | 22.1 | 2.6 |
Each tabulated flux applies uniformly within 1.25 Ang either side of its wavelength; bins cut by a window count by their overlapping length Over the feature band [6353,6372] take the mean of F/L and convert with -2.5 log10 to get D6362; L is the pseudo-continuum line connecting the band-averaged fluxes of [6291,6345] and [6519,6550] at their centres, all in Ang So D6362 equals 0.097 mag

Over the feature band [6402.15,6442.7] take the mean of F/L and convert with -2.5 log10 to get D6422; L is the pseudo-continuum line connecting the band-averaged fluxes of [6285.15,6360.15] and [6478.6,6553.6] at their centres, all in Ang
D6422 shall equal -0.06 mag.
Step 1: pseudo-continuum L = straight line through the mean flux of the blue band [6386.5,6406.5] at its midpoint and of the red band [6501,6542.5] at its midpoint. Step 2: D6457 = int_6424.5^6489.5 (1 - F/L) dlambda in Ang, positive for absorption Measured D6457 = -1.1 Ang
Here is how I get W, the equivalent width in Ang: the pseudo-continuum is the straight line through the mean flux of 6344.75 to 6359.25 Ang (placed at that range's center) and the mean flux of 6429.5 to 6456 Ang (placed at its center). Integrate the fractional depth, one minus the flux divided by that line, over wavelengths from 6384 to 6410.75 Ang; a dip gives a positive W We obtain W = 1.14 Ang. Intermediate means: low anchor 20.2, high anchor 21.5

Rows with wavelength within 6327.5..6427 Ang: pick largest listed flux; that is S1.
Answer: 24.2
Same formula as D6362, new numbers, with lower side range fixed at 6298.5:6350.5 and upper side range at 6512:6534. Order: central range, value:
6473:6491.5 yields 0.15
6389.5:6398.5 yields 0.03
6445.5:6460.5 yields -0.03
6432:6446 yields -0.10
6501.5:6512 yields 0.02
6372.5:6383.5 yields 0.02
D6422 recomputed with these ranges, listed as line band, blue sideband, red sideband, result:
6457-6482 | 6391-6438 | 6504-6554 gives 0.04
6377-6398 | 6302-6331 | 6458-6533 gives 0.02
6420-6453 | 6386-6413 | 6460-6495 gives -0.08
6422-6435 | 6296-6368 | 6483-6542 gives -0.05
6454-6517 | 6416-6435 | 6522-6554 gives 0.03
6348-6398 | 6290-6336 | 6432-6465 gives 0.07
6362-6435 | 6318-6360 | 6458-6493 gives -0.04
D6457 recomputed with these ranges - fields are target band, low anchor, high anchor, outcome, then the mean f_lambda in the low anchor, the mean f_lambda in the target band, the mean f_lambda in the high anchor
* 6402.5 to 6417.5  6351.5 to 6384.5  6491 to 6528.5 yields -1.2 Ang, 19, 21.1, 20.7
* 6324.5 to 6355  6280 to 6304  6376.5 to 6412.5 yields 0.6 Ang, 21.1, 20.2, 20.1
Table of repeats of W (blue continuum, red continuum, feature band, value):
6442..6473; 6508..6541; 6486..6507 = 1.2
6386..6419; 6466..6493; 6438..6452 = -2.1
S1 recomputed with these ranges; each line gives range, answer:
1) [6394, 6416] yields 23.8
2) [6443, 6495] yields 23.3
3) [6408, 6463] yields 25.3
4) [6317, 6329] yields 21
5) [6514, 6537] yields 23.7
